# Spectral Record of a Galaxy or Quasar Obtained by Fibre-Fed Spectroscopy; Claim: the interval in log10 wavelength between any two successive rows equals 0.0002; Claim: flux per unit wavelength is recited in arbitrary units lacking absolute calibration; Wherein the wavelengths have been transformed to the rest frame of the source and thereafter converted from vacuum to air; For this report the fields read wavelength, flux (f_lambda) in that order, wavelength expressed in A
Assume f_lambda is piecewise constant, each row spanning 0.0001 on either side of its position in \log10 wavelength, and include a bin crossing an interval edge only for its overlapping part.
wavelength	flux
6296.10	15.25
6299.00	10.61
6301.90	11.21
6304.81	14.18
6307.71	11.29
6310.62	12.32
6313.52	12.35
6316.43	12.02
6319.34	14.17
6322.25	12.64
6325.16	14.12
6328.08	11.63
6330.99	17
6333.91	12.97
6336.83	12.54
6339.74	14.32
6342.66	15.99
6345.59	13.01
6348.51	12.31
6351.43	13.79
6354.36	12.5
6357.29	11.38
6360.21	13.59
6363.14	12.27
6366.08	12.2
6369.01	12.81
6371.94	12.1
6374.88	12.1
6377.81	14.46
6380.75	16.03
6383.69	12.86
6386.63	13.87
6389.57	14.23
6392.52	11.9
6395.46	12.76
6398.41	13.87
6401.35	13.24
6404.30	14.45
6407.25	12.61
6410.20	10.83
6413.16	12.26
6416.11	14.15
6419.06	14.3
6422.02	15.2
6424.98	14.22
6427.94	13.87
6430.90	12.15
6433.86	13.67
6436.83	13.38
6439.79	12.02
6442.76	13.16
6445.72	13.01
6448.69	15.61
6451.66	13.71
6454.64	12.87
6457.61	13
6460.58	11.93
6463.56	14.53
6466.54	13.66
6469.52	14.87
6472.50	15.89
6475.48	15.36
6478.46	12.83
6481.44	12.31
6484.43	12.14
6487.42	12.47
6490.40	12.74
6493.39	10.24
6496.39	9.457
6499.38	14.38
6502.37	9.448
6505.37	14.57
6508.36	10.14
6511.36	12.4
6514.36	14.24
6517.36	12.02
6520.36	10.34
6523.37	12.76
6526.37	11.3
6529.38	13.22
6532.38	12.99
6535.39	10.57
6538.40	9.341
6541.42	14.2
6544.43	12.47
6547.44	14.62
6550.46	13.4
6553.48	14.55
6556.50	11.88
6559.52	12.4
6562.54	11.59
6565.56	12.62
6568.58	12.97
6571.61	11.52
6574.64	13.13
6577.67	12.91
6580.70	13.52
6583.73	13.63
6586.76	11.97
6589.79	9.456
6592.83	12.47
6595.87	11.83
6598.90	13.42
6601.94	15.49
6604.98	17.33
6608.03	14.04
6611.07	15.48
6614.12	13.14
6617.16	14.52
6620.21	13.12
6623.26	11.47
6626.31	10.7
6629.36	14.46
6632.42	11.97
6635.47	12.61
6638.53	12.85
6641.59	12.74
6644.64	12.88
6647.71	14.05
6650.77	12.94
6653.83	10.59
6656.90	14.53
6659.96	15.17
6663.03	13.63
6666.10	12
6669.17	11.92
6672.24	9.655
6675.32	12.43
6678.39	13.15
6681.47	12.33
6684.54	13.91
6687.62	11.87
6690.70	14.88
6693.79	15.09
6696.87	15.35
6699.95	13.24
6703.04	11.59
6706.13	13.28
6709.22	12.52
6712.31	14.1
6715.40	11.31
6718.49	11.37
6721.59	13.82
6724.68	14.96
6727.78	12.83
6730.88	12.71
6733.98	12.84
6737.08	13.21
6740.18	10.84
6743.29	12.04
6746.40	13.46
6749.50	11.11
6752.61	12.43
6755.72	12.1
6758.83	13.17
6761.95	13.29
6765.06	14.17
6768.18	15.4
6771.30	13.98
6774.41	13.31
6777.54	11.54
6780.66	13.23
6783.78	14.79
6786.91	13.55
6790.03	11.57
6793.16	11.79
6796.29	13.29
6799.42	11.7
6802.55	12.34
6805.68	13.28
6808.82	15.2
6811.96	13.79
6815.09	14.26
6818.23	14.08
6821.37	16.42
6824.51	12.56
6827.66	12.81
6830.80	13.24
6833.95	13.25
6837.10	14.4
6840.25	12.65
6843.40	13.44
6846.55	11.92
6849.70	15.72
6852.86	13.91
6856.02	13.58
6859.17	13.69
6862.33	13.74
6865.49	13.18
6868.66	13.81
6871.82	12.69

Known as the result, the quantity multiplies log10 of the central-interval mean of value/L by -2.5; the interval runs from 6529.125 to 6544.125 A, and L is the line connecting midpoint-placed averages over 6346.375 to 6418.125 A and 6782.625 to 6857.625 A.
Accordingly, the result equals 0.10 mag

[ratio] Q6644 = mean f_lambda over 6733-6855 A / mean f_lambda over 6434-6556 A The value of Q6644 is 1.03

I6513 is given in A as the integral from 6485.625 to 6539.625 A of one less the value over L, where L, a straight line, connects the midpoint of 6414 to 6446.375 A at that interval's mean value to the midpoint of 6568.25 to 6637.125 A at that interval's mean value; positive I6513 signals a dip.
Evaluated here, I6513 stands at 6.1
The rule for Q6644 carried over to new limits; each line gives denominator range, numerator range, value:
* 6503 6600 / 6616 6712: 1.04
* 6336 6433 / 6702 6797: 0.97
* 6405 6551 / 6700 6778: 1.00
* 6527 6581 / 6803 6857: 1.09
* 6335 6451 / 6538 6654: 0.98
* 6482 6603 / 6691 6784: 1.06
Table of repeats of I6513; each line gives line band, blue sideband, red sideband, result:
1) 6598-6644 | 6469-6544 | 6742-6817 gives -3.10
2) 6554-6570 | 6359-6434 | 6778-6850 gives 1.09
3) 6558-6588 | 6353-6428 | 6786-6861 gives 1.54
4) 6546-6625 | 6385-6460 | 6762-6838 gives 1.46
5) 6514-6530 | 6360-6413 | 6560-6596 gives 0.54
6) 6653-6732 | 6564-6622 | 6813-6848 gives 2.17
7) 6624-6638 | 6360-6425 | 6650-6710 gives 0.69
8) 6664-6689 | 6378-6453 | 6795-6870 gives 2.52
